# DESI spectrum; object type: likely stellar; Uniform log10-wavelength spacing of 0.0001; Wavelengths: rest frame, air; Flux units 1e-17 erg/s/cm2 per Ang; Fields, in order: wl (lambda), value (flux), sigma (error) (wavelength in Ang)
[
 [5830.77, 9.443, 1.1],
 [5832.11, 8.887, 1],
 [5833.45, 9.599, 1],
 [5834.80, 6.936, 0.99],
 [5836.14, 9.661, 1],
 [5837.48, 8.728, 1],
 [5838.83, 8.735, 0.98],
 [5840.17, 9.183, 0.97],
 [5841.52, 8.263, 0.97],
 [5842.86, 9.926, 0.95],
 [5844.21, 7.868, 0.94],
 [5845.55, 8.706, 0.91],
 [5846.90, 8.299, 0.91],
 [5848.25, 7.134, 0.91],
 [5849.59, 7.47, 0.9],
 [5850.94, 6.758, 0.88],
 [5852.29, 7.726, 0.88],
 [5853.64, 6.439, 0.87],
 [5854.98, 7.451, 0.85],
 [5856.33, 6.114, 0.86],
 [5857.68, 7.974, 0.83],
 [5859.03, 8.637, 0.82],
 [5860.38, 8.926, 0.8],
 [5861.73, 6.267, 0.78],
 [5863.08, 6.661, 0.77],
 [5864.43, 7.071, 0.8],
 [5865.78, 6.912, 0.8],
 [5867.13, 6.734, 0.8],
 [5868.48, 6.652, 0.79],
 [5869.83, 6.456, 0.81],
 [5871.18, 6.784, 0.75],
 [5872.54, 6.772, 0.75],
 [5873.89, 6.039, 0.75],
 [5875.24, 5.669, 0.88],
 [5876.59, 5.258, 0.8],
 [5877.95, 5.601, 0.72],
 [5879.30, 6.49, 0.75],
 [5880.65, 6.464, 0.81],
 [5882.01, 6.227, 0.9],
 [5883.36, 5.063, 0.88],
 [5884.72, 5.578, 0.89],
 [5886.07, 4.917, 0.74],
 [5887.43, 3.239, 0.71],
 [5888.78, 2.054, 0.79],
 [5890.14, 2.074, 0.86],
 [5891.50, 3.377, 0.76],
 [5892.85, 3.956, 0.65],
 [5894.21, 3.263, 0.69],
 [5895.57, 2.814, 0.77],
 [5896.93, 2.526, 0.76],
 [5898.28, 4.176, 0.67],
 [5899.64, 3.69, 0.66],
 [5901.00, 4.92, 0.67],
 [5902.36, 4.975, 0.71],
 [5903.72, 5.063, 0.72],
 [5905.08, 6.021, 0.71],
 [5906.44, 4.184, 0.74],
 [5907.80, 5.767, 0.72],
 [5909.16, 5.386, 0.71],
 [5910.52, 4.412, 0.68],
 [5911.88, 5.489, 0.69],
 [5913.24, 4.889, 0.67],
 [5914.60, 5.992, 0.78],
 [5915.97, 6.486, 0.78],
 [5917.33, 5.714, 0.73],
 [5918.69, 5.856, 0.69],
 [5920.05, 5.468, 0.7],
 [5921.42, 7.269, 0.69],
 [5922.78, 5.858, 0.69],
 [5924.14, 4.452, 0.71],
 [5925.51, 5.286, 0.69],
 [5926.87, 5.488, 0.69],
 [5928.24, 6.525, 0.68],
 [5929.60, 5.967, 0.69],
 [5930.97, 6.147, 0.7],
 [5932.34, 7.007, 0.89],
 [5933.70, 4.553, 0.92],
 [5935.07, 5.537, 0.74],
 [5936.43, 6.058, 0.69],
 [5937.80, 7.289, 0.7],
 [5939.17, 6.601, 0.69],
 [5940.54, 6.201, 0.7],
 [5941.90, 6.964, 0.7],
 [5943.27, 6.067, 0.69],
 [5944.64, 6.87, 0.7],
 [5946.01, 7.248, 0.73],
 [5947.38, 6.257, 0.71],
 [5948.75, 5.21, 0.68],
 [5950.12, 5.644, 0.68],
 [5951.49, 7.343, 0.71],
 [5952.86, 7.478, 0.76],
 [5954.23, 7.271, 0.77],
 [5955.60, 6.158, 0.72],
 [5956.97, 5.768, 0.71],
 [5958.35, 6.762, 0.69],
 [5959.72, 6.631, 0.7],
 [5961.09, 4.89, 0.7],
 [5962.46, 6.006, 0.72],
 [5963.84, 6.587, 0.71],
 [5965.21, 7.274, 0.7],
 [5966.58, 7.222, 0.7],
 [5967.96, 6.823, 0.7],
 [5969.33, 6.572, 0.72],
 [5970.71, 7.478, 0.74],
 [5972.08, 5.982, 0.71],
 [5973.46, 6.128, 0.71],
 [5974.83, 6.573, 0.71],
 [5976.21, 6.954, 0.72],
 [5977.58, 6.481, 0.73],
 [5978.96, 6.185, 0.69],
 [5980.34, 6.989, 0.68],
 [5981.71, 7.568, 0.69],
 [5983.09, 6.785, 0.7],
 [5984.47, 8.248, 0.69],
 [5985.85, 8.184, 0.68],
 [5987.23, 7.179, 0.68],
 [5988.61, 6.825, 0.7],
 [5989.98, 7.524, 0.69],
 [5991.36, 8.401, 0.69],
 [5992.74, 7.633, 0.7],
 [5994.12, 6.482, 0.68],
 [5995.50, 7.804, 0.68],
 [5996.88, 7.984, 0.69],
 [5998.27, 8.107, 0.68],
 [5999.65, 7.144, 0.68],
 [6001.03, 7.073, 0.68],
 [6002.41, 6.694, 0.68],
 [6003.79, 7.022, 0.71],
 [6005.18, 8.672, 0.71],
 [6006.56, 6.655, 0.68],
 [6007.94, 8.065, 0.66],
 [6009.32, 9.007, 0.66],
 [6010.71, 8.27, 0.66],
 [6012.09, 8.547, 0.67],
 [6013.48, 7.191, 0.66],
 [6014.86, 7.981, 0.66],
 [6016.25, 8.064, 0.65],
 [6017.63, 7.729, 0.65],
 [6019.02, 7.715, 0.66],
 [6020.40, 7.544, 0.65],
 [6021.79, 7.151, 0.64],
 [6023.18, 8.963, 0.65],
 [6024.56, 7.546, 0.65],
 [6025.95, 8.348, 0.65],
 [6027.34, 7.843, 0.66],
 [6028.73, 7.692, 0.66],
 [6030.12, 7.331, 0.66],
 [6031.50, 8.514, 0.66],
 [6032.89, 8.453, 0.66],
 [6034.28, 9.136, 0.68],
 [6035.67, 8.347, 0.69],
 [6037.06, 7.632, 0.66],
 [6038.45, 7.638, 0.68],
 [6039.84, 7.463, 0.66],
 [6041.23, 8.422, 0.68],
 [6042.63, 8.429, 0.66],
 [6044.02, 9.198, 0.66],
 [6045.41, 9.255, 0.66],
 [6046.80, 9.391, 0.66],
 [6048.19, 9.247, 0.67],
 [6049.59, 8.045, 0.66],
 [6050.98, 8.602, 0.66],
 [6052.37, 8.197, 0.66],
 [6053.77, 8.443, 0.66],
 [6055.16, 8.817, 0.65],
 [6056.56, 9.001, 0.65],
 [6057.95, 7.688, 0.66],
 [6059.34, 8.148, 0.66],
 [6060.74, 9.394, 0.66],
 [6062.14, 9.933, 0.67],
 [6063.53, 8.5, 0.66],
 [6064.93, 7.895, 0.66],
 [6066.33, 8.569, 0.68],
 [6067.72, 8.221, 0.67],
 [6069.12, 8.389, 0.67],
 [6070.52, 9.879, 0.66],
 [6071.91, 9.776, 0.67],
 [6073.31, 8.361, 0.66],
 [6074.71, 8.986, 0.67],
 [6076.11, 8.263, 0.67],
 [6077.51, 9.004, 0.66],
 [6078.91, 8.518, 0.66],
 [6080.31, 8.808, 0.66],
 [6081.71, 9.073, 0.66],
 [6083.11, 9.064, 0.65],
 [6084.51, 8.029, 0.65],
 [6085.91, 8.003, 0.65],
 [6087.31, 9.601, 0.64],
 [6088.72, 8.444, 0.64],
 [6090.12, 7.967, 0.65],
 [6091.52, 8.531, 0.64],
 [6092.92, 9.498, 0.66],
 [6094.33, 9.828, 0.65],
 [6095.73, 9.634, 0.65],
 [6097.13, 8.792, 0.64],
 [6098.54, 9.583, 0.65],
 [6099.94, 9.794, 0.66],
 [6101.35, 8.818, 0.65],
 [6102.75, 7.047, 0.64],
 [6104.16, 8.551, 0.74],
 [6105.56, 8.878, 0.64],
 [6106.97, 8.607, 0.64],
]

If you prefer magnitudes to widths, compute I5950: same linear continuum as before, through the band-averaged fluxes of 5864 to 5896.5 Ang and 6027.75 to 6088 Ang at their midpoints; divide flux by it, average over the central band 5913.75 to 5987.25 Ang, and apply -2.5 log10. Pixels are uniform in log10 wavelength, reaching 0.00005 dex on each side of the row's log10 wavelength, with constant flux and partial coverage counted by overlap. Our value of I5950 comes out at 0.02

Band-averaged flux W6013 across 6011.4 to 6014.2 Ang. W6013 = 7.87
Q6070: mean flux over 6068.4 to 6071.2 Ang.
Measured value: 9.11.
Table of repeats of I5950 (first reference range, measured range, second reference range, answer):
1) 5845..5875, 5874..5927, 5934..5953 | 0.35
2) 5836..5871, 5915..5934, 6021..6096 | 0.33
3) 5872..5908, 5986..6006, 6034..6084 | -0.05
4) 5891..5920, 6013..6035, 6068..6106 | -0.08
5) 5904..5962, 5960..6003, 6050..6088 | -0.01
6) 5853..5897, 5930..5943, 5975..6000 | 0.06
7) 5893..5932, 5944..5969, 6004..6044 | -0.04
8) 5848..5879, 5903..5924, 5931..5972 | 0.19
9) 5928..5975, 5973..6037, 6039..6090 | -0.02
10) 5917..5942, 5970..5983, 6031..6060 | 0.05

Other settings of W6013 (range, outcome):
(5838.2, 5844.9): 8.8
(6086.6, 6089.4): 9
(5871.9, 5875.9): 6.16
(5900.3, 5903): 4.93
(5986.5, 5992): 7.49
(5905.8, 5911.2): 4.94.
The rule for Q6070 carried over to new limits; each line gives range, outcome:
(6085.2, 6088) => 8.8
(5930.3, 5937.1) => 5.86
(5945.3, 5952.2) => 6.35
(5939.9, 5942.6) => 6.6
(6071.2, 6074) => 9.1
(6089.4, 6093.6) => 8.68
